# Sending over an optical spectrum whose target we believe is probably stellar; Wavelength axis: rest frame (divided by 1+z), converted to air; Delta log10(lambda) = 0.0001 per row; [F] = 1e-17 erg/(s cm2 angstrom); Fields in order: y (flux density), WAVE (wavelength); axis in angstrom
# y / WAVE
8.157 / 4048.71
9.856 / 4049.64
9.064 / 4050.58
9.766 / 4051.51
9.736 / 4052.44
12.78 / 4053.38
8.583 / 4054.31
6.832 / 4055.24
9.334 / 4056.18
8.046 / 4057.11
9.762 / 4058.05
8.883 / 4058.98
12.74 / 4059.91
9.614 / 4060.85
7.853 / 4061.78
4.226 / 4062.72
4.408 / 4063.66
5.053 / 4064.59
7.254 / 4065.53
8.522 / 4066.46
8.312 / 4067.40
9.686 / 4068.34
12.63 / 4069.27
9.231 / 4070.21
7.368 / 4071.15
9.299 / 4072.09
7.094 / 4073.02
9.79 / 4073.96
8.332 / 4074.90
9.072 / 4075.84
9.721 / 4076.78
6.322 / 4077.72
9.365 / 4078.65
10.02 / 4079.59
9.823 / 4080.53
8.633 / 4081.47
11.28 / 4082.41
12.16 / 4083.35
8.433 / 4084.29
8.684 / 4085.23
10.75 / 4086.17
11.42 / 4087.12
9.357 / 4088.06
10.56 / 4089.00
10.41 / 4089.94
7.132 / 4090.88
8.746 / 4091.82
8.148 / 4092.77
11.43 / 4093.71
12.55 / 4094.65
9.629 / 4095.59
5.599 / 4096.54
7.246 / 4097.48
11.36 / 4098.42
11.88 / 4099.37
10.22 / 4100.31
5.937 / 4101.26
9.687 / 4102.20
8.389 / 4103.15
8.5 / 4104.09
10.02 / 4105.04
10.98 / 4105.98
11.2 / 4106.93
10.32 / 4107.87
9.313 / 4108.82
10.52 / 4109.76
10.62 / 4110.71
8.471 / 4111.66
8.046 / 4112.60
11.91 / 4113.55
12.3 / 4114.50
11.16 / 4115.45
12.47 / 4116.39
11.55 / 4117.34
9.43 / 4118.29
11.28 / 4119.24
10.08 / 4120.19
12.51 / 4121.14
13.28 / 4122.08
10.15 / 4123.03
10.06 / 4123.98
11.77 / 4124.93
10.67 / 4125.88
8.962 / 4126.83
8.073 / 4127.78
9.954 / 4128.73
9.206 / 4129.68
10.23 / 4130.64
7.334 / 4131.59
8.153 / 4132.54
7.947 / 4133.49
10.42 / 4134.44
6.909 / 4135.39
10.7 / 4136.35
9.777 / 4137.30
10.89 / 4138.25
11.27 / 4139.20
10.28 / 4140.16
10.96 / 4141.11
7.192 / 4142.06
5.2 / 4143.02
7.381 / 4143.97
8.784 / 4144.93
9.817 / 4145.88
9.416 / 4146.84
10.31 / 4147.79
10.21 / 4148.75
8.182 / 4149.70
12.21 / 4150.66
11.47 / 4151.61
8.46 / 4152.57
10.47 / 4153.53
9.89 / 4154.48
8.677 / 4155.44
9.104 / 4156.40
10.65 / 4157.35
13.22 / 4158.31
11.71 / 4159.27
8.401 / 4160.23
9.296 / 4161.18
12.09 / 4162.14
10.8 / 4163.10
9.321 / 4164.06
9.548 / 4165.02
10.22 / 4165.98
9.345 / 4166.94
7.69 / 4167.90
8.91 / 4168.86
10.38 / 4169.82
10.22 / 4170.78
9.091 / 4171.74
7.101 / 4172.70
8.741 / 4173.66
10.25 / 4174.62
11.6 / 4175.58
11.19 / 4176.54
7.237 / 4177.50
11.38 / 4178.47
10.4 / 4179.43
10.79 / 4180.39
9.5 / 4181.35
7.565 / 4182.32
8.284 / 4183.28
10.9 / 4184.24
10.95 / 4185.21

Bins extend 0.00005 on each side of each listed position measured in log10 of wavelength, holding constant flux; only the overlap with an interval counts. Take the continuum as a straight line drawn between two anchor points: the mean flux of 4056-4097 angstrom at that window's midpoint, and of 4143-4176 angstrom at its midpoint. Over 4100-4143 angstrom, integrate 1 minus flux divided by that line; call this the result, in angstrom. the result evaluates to -2.44 angstrom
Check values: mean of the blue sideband 9.02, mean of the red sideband 9.72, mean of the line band 9.93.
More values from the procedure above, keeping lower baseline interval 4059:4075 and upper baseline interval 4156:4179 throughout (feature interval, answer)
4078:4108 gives -3.16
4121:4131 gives -1.22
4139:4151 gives 0.38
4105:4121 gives -2.78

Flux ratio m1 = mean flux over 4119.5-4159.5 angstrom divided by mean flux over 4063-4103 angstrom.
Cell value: 1.1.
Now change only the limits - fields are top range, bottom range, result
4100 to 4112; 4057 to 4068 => 1.21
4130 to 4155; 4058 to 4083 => 1.08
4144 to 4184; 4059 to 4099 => 1.08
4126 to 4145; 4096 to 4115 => 0.94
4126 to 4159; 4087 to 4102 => 1.01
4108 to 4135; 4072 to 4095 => 1.07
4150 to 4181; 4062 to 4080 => 1.22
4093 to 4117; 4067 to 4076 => 1.10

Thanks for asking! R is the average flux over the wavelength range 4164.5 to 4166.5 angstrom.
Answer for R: 9.85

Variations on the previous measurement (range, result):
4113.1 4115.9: 11.8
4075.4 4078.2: 8.39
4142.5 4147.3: 8.09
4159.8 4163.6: 10.2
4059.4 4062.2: 10.1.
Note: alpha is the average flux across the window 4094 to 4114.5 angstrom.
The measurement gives 9.72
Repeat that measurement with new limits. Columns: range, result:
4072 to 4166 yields 9.78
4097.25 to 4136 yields 9.98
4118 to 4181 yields 9.8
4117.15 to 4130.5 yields 10.5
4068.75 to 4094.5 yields 9.49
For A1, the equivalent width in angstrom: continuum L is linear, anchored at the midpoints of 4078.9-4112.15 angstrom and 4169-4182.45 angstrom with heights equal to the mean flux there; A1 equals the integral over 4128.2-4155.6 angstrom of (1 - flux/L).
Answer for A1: 0.93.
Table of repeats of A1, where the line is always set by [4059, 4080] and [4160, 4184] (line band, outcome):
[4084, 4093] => -0.8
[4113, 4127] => -3.4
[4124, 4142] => -0.8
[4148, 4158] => -0.6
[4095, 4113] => -1.1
